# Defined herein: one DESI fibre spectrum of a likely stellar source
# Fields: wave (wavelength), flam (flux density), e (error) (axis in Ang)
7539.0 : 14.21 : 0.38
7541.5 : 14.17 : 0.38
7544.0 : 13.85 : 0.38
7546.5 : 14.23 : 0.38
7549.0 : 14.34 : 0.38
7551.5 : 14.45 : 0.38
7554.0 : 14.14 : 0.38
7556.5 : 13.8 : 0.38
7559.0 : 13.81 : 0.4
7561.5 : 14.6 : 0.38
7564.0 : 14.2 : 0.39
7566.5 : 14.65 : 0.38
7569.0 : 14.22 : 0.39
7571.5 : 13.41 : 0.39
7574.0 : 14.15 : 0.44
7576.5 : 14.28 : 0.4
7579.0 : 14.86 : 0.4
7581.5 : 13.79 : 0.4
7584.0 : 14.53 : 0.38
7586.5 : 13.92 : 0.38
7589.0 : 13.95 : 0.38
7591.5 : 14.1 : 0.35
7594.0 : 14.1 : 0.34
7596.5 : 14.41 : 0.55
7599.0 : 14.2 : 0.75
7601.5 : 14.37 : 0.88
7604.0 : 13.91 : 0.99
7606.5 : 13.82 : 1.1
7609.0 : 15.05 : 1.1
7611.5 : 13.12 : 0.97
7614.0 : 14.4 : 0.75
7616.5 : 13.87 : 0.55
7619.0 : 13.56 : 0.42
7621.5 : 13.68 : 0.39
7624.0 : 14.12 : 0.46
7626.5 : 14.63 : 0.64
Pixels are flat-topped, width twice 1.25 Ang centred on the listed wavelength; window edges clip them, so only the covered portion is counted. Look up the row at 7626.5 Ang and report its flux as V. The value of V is 14.63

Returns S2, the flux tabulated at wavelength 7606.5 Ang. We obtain 13.82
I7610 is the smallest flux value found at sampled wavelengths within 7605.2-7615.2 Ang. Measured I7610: 13.12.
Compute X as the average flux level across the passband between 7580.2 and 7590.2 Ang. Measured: 14.1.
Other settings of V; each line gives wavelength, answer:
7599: 14.2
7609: 15.05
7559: 13.81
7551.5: 14.45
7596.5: 14.41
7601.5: 14.37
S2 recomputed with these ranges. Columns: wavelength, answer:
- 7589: 13.95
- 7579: 14.86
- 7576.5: 14.28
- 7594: 14.1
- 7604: 13.91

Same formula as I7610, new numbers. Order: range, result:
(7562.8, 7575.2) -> 13.41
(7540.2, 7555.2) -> 13.85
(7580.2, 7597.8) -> 13.79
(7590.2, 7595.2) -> 14.1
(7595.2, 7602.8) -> 14.2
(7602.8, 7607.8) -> 13.82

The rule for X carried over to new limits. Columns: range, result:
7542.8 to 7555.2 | 14.2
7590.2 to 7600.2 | 14.2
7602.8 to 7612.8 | 14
